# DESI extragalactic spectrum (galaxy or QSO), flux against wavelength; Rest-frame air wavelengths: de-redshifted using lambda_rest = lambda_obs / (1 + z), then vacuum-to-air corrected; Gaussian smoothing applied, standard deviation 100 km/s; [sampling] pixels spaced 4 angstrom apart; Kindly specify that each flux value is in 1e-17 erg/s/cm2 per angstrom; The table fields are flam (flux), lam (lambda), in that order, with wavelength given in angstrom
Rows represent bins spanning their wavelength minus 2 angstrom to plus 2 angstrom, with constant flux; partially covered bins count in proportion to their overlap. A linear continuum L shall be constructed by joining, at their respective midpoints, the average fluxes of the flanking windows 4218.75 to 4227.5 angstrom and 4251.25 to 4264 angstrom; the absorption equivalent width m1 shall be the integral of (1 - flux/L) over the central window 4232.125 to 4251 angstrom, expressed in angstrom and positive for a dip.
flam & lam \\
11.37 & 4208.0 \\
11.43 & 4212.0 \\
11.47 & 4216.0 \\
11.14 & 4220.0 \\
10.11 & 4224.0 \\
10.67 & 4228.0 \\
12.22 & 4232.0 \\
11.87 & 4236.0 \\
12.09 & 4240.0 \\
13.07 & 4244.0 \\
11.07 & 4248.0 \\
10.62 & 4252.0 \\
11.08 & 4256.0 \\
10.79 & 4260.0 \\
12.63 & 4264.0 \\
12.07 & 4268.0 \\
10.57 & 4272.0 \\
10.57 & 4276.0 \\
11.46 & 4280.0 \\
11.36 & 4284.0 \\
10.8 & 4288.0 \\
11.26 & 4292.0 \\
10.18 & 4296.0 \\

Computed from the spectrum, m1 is -1.9 angstrom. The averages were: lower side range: 10.6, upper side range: 11.1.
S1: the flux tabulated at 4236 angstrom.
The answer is 11.87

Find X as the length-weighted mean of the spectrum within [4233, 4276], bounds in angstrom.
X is 11.6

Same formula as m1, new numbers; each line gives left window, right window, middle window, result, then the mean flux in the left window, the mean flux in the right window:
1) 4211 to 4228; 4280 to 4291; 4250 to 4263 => 0.1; 11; 11.2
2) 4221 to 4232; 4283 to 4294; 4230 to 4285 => -2.9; 10.8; 11.1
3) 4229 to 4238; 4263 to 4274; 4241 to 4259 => 0.5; 11.9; 11.7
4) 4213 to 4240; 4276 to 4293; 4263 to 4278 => -0.3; 11.3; 11.1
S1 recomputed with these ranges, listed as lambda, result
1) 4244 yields 13.07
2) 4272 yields 10.57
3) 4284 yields 11.36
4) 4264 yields 12.63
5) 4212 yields 11.43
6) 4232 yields 12.22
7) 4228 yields 10.67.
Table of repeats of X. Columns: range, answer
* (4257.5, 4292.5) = 11.3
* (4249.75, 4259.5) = 10.8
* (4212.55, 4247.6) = 11.6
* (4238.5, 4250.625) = 12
